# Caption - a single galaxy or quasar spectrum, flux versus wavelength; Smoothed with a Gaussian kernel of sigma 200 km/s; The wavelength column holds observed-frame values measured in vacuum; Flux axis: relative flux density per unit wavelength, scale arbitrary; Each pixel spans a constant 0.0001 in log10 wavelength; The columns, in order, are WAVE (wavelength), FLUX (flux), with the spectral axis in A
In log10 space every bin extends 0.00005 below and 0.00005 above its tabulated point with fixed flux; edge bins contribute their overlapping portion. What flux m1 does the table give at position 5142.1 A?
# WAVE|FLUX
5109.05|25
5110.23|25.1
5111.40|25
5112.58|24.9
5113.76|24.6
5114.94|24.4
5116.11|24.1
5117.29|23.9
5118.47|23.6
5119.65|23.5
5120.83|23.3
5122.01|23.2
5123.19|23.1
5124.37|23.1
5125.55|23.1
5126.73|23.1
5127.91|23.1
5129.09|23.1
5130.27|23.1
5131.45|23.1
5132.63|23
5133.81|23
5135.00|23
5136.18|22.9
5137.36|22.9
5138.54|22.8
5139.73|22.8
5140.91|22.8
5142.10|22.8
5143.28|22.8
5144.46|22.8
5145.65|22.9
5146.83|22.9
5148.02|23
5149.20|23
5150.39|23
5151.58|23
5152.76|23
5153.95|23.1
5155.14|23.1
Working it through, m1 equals 22.8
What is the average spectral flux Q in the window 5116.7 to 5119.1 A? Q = 23.7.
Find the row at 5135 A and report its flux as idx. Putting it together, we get 23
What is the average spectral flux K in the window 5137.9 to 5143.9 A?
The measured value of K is 22.8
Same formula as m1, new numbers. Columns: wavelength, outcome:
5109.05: 25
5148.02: 23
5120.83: 23.3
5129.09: 23.1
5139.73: 22.8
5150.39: 23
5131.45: 23.1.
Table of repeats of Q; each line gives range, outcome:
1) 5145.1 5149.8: 23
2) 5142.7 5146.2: 22.8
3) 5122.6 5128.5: 23.1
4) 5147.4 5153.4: 23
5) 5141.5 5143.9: 22.8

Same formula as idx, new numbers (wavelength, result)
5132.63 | 23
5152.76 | 23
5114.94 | 24.4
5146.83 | 22.9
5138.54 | 22.8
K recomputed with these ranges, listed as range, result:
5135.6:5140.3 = 22.8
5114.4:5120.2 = 23.9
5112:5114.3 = 24.7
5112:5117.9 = 24.4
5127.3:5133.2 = 23.1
